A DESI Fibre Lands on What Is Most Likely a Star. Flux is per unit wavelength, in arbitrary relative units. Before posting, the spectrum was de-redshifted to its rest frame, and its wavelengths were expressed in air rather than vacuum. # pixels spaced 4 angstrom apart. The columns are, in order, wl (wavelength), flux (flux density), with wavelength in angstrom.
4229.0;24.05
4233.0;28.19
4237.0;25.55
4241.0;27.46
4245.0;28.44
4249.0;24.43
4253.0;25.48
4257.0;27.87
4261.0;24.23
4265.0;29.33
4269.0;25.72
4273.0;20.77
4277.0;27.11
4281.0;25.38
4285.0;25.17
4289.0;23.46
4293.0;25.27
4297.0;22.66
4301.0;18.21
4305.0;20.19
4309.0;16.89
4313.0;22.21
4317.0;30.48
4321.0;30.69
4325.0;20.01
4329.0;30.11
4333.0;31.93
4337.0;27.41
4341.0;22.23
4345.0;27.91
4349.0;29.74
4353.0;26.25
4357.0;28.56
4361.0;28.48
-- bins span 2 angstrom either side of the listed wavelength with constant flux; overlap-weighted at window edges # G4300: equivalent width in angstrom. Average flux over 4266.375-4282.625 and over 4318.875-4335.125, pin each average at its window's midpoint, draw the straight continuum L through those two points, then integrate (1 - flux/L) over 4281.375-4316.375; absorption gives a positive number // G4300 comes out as 5.5 angstrom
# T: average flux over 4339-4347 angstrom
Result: 25.1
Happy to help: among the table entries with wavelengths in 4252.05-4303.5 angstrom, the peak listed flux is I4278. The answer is 29.33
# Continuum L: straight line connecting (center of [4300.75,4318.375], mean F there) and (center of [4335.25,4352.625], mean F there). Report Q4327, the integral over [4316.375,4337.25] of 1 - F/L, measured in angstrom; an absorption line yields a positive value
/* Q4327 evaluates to -3.6 angstrom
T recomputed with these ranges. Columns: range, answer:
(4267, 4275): 23.2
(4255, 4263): 26.1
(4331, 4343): 27.2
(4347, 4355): 28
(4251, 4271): 26.5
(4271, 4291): 24.4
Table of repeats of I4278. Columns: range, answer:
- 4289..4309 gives 25.27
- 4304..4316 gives 22.21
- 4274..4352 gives 31.93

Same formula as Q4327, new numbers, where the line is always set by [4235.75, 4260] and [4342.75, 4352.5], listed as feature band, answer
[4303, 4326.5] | 3.57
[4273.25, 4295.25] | 1.81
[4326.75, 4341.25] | -0.24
